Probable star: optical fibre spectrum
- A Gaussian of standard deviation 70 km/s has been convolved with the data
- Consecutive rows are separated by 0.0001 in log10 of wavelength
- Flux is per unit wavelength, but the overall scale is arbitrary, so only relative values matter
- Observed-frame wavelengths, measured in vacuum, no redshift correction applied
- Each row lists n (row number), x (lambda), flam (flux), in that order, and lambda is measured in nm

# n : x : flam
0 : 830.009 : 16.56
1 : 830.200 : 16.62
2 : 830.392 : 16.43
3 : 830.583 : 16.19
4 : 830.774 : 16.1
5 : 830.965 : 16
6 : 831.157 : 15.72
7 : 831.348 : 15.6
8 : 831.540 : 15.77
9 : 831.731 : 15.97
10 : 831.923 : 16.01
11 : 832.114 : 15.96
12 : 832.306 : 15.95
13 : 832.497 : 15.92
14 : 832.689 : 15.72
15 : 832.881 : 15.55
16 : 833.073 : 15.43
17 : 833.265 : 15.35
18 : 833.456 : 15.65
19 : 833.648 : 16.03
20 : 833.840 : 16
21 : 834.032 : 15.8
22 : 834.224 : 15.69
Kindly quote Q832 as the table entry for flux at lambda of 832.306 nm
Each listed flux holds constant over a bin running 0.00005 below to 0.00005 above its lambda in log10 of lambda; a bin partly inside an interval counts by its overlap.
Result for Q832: 15.95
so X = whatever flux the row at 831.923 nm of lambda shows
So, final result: 16.01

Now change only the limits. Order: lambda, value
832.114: 15.96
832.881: 15.55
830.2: 16.62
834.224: 15.69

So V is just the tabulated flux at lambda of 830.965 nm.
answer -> 16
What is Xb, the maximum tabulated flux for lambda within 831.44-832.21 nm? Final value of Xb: 16.01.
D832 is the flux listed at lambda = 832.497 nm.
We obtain 15.92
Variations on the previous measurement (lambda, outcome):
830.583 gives 16.19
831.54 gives 15.77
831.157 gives 15.72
